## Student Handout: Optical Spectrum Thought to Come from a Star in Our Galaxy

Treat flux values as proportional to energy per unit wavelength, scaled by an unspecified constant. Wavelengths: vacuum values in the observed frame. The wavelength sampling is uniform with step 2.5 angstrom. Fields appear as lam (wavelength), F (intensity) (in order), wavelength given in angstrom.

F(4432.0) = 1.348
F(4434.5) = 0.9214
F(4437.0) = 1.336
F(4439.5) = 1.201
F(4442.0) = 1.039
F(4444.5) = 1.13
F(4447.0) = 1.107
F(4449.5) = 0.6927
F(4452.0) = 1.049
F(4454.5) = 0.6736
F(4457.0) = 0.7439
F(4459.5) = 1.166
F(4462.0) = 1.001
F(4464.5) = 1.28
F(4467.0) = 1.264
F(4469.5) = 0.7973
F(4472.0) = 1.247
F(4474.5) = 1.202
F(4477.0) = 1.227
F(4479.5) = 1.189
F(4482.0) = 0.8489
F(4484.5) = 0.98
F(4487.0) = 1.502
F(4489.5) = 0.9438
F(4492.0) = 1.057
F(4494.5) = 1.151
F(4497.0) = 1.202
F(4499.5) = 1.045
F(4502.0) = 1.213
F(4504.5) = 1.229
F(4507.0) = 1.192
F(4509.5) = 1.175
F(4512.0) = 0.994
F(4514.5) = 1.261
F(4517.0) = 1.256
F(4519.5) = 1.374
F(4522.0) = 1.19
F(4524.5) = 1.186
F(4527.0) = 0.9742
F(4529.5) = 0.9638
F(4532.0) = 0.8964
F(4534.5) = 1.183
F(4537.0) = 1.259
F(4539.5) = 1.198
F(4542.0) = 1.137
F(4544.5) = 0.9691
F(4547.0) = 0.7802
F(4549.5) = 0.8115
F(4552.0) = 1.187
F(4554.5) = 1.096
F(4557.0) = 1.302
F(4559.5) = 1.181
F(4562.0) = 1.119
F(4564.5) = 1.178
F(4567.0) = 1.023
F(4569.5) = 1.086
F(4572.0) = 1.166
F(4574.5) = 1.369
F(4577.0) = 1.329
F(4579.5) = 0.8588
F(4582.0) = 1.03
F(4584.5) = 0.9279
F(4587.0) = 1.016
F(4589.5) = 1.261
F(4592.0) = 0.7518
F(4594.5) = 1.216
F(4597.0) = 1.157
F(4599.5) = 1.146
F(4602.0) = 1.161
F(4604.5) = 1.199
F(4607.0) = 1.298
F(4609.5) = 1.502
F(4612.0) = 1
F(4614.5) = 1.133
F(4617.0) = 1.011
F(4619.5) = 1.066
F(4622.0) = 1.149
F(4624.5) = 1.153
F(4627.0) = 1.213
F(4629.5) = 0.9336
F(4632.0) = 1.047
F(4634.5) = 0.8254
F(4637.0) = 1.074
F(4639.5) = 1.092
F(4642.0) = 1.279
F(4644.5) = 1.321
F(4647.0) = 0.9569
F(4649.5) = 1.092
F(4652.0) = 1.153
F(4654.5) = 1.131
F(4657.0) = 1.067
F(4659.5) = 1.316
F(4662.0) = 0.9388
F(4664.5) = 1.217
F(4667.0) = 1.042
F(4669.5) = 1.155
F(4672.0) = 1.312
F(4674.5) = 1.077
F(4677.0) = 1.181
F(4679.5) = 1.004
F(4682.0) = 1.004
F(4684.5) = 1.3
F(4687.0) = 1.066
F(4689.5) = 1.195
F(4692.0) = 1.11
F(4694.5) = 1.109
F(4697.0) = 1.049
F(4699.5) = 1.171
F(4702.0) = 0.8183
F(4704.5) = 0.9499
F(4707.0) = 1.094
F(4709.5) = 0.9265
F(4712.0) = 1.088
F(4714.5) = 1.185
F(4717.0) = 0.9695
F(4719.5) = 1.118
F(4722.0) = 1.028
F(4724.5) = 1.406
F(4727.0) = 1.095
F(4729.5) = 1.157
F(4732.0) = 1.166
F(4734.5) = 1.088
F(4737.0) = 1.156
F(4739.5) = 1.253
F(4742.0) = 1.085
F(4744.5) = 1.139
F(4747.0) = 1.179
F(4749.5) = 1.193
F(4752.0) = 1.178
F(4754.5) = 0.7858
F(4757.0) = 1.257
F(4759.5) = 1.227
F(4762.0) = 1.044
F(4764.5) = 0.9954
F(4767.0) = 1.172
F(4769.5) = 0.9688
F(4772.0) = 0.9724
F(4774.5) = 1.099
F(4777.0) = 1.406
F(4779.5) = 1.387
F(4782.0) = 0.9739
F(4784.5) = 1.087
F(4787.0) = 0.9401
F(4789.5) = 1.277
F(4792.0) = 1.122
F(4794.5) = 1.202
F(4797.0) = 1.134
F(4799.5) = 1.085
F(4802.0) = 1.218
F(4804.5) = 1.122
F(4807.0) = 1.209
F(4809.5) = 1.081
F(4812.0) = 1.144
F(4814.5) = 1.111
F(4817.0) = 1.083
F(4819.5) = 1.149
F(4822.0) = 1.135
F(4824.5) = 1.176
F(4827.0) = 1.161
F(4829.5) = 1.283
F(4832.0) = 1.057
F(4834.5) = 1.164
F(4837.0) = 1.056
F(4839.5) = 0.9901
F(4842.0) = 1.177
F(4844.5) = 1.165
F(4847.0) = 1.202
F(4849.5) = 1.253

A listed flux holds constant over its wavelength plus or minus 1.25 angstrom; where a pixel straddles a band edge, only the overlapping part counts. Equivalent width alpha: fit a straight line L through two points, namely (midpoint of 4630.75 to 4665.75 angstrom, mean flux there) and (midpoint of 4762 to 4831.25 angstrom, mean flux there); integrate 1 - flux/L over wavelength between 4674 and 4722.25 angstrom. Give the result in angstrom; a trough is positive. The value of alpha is 1.9 angstrom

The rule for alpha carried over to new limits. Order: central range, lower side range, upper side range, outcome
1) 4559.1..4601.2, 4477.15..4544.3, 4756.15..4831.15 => 1.2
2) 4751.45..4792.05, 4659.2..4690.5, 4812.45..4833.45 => 1.1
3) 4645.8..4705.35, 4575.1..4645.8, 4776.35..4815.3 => 1.4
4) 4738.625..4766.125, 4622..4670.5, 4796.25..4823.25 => 0.1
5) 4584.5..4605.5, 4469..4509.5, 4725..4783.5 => 0.6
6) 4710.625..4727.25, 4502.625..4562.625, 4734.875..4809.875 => 0.0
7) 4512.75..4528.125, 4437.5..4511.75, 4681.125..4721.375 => -1.6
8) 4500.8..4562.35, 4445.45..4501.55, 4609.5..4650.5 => -2.8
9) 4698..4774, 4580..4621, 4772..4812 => 2.9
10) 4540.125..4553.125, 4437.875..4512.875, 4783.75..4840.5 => 1.3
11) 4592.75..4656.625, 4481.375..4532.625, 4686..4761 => -0.6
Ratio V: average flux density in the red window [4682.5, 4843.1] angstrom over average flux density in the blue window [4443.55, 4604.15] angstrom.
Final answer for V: 1.02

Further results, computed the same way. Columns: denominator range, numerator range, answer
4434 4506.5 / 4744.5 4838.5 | 1.04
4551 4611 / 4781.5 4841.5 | 0.98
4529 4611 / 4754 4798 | 1.00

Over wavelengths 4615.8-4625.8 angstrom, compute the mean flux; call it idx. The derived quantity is 1.1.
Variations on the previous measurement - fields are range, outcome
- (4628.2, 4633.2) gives 0.992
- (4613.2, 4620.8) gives 1.07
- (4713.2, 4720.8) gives 1.09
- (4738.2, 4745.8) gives 1.16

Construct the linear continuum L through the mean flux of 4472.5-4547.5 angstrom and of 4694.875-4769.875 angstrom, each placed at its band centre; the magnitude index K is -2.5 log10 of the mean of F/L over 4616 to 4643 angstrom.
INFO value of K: 0.04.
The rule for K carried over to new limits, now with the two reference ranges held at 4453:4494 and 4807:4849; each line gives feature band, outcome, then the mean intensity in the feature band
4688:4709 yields 0.06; 1.06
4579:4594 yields 0.10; 0.992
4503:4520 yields -0.12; 1.2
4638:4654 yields -0.04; 1.15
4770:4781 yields -0.06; 1.19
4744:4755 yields 0.01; 1.11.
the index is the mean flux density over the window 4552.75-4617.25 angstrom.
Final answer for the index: 1.14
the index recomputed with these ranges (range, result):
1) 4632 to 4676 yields 1.12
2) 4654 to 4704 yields 1.11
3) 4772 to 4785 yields 1.18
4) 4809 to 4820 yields 1.11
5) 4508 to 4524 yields 1.21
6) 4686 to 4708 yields 1.06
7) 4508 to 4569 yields 1.11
